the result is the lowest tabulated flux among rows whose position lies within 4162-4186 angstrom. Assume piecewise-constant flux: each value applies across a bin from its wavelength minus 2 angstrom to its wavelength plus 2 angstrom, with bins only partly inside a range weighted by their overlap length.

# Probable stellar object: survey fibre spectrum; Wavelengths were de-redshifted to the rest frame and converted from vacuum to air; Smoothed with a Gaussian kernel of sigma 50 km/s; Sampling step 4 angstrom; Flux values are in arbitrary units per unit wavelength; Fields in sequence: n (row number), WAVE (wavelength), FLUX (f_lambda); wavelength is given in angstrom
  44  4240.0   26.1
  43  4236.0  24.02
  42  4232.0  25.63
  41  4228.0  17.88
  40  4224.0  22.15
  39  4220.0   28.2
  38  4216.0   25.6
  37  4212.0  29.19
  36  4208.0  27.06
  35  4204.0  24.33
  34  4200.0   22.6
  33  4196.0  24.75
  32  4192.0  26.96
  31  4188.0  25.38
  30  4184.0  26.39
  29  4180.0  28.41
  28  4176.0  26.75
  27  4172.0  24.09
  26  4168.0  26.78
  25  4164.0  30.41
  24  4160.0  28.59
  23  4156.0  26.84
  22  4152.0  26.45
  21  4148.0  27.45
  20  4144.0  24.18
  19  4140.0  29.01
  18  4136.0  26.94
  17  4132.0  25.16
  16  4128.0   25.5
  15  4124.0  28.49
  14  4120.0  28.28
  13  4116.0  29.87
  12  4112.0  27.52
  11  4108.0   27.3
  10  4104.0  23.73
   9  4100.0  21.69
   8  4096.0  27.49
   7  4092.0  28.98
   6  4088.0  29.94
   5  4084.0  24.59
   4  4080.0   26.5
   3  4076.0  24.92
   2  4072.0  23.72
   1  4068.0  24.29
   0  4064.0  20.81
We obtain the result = 24.09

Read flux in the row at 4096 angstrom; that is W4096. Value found 27.49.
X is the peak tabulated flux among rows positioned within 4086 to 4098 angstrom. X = 29.94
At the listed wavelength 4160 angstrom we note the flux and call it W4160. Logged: 28.59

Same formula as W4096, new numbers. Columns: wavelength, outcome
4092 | 28.98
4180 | 28.41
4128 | 25.5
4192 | 26.96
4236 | 24.02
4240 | 26.1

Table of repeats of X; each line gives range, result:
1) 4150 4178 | 30.41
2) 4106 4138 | 29.87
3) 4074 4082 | 26.5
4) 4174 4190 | 28.41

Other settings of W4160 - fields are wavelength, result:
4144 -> 24.18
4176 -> 26.75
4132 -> 25.16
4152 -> 26.45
